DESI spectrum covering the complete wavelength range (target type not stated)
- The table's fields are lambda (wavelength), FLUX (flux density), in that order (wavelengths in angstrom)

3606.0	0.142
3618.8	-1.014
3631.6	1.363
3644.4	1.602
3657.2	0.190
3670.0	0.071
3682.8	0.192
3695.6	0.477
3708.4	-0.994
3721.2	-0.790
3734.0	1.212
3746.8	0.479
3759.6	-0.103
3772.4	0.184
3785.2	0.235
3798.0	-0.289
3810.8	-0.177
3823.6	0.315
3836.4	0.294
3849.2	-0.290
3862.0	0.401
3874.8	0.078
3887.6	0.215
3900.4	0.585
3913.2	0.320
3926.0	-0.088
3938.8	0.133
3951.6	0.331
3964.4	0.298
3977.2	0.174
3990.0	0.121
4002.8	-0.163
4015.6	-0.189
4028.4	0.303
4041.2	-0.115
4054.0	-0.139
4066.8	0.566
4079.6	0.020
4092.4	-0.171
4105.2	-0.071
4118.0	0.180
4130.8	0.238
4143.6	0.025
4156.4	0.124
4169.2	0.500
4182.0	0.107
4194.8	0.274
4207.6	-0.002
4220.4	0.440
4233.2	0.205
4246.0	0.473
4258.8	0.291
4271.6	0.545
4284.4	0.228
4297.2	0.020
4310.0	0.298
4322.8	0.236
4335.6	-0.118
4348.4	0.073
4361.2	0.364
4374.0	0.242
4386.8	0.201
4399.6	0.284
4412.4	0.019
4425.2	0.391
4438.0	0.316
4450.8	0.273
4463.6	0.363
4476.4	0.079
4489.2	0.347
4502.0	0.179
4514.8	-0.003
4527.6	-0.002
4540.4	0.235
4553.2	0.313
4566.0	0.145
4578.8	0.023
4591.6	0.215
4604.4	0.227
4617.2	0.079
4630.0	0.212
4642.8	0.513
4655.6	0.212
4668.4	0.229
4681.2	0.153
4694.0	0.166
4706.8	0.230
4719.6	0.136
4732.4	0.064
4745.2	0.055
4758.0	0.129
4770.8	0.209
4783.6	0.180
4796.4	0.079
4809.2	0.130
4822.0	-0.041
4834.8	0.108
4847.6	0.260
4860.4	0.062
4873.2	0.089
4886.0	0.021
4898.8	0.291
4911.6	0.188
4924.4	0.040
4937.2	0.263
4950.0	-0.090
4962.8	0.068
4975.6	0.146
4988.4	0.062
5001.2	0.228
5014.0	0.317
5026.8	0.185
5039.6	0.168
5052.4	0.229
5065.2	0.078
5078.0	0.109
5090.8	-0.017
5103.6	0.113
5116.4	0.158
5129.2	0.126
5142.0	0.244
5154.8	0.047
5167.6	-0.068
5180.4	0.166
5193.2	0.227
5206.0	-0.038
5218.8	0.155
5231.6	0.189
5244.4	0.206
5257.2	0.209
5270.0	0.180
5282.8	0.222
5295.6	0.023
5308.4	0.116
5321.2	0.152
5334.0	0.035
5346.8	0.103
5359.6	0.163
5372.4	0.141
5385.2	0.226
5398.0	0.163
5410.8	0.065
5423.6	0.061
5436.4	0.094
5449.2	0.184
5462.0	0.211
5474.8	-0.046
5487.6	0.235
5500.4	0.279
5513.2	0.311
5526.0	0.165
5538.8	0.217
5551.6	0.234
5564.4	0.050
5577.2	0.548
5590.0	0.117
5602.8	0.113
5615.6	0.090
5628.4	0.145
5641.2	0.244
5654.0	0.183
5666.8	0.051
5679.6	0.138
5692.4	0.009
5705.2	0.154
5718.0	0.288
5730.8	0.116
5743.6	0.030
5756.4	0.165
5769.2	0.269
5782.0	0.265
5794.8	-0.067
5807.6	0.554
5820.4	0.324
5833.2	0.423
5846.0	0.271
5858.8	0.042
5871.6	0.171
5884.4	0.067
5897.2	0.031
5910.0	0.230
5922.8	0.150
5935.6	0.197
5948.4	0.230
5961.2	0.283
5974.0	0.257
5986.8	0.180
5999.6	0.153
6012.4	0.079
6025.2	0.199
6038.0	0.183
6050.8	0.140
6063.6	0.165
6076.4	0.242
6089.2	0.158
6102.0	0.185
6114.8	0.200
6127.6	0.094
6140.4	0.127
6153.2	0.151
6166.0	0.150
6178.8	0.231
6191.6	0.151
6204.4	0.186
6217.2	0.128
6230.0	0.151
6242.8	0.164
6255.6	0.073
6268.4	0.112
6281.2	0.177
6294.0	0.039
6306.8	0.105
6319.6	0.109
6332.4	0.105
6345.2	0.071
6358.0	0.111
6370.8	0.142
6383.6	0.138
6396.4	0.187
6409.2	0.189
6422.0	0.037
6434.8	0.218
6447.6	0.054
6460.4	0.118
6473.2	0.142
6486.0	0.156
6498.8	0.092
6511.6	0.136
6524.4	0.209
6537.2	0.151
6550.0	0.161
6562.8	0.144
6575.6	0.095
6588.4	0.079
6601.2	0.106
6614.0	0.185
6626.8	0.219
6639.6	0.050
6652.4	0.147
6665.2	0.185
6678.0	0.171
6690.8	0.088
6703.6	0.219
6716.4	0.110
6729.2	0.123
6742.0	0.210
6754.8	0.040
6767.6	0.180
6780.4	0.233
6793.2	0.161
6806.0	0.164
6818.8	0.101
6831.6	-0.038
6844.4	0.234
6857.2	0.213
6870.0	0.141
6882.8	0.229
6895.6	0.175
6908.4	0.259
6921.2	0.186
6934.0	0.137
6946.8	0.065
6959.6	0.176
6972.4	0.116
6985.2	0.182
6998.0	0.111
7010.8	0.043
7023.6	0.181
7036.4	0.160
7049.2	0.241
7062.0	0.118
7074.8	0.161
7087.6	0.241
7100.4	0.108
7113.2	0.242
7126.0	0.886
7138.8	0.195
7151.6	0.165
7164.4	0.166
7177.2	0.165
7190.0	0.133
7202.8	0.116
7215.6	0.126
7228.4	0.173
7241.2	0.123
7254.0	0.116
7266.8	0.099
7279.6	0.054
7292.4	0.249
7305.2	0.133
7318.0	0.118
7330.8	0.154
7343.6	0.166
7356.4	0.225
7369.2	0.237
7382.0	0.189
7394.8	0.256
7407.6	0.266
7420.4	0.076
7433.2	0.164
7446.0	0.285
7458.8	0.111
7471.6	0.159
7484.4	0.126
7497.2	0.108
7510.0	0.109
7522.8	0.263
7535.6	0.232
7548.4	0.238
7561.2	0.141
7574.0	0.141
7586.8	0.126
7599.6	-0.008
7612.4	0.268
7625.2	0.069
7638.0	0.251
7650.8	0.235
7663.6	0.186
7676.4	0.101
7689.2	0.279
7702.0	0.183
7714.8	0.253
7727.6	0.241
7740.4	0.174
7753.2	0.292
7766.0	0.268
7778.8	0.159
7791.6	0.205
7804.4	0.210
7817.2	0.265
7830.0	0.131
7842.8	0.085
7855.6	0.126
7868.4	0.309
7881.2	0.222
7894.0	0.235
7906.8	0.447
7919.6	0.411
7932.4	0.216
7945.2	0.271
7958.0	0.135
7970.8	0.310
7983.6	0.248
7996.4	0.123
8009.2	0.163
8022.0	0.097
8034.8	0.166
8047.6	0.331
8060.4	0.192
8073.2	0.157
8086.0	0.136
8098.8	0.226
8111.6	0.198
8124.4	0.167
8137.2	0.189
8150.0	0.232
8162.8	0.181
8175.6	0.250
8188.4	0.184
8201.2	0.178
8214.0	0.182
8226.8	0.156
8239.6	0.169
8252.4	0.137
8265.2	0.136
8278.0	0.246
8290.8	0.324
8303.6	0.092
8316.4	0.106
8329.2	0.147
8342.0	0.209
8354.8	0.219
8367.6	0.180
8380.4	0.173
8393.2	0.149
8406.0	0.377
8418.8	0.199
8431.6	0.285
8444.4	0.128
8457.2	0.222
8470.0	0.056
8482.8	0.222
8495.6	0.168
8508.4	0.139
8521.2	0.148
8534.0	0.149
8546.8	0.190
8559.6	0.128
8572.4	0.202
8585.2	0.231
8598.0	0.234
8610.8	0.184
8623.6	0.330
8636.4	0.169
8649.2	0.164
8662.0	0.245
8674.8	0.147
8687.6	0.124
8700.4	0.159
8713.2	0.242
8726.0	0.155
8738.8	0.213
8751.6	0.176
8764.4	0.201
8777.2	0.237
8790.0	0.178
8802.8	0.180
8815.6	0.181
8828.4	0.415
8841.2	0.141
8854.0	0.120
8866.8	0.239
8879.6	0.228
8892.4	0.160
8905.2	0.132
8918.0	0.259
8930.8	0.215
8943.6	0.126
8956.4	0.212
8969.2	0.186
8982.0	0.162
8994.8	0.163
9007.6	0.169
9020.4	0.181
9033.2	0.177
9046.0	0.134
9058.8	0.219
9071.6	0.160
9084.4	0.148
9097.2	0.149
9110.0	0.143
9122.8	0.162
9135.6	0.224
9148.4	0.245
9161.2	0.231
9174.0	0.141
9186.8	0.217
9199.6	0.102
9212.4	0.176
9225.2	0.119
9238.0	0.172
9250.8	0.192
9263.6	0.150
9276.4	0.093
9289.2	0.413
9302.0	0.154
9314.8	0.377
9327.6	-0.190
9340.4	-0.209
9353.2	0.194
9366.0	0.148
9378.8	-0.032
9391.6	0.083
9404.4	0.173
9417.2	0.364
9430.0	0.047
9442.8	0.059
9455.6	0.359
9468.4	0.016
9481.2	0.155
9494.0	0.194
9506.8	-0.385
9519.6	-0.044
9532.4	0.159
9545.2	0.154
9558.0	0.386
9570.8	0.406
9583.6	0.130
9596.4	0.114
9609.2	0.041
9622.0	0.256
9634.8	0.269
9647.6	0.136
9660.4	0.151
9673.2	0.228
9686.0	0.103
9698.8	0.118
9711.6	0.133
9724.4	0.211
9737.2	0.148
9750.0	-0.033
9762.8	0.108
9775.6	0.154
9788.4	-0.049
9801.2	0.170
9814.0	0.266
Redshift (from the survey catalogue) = 0.910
